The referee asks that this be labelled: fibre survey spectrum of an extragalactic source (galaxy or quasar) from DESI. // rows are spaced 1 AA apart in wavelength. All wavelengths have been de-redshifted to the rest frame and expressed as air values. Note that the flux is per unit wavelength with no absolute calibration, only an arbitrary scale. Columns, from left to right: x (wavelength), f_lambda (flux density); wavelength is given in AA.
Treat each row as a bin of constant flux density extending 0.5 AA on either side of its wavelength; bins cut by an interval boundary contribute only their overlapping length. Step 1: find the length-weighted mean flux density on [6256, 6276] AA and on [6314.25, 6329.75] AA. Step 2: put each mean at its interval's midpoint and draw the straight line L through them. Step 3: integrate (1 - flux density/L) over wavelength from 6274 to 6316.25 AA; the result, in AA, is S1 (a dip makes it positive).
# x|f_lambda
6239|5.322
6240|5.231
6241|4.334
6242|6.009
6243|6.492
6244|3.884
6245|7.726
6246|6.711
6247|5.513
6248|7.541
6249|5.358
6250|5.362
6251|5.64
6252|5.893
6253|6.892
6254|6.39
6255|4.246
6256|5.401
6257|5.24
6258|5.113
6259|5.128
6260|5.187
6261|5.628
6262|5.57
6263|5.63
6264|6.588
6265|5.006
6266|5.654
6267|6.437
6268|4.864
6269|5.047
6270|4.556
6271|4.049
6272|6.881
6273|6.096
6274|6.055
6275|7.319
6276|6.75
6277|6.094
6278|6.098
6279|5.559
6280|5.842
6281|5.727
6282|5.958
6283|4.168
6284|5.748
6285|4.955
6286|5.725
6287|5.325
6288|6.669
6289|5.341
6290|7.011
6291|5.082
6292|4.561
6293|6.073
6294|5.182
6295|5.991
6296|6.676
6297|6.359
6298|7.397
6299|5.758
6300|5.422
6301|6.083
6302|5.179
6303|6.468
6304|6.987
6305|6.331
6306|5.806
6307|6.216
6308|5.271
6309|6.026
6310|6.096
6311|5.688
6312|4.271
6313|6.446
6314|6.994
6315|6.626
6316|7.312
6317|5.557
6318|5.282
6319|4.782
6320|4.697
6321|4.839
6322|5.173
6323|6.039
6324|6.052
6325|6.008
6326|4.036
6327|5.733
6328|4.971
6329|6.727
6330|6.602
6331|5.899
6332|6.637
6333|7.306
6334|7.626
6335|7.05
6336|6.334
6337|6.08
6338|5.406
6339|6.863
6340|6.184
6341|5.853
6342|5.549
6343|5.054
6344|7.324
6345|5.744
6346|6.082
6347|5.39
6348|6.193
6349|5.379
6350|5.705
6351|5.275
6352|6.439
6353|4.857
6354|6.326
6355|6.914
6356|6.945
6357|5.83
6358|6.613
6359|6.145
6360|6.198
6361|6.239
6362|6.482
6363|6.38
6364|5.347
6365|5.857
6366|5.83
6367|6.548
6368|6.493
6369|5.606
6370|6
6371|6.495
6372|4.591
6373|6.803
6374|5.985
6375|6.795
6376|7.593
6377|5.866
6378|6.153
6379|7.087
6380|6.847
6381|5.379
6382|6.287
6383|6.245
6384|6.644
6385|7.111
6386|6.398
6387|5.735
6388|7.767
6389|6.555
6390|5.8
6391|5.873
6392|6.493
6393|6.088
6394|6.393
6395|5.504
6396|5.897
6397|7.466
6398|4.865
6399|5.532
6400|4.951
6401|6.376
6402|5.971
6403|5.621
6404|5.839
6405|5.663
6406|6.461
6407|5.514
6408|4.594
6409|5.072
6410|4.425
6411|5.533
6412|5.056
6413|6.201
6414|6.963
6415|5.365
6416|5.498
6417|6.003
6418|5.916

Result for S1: -2.6 AA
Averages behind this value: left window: 5.61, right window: 5.63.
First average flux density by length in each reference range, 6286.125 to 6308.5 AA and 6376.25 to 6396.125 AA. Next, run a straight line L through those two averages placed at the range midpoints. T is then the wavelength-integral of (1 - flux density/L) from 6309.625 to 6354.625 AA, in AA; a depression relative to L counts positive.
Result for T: 1.3 AA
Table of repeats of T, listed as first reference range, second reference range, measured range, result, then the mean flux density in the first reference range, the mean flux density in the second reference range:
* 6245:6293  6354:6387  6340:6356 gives 0.7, 5.72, 6.3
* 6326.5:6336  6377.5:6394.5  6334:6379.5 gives 2.2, 6.5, 6.4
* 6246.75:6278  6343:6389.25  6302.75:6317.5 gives -0.5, 5.72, 6.21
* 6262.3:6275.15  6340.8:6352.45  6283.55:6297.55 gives -0.2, 5.66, 5.83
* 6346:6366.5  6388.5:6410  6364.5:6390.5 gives -1.8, 6.02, 5.8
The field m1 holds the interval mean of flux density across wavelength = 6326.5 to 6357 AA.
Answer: 6.14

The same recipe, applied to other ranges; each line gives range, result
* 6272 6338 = 5.94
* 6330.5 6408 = 6.15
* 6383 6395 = 6.39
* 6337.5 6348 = 5.96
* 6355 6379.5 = 6.26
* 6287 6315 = 5.98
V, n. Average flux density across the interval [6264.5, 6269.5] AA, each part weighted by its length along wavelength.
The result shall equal 5.4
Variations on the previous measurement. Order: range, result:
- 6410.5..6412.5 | 5.29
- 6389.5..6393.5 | 6.06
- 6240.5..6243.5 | 5.61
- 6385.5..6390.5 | 6.45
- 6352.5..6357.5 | 6.17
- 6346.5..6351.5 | 5.59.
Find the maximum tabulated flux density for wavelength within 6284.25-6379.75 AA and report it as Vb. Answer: 7.626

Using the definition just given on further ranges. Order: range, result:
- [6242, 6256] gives 7.726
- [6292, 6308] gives 7.397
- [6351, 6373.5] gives 6.945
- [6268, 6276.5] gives 7.319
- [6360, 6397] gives 7.767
